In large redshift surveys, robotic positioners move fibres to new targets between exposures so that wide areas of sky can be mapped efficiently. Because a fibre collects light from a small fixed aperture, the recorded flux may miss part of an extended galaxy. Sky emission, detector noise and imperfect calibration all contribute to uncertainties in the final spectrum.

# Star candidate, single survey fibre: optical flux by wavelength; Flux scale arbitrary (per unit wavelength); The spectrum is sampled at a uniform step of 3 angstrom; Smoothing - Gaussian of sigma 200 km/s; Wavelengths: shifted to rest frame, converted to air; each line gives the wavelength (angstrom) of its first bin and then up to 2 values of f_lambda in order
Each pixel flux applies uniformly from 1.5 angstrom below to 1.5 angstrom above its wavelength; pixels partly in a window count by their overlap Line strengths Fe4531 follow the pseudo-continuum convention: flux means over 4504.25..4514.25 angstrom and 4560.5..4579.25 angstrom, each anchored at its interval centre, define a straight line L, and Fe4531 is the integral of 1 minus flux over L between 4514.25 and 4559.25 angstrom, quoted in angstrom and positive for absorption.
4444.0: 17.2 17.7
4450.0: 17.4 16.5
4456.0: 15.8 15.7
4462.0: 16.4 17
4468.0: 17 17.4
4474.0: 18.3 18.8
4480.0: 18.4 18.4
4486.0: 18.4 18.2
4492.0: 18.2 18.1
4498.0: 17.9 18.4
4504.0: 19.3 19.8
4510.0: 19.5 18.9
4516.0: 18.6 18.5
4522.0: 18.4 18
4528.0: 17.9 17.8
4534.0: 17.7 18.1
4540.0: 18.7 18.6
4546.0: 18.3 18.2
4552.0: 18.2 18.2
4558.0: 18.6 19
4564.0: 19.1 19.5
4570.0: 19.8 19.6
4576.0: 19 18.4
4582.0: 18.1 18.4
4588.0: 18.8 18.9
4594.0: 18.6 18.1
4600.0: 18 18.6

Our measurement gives 2.5 angstrom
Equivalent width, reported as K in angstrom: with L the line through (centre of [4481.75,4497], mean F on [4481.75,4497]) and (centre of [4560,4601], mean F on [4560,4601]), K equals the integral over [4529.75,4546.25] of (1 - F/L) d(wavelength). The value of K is 0.31 angstrom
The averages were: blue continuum 18.2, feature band 18.2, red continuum 18.8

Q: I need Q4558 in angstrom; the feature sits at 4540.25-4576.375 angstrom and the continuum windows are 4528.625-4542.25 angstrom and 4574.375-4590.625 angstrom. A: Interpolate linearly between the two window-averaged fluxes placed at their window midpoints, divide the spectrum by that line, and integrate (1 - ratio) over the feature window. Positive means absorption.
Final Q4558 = -1.0 angstrom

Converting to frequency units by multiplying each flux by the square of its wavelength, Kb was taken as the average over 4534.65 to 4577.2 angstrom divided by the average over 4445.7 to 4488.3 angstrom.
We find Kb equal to 1.1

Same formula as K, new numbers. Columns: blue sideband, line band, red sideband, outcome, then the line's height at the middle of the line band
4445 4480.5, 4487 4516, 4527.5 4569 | -1.5 angstrom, 17.7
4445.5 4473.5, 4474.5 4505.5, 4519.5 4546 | -1.8 angstrom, 17.4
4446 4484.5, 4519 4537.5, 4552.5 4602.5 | 0.1 angstrom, 18.1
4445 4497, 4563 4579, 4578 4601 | -0.9 angstrom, 18.3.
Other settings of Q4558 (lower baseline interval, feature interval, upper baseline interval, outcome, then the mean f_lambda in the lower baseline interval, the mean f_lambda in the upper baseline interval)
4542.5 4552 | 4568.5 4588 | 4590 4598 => -0.4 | 18.3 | 18.5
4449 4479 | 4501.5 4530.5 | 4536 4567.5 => -1.3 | 17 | 18.6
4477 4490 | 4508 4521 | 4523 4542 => -0.5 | 18.4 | 18.1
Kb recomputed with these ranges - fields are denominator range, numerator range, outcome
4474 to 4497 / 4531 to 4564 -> 1.03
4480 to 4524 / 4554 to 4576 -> 1.06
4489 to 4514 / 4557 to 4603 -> 1.04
